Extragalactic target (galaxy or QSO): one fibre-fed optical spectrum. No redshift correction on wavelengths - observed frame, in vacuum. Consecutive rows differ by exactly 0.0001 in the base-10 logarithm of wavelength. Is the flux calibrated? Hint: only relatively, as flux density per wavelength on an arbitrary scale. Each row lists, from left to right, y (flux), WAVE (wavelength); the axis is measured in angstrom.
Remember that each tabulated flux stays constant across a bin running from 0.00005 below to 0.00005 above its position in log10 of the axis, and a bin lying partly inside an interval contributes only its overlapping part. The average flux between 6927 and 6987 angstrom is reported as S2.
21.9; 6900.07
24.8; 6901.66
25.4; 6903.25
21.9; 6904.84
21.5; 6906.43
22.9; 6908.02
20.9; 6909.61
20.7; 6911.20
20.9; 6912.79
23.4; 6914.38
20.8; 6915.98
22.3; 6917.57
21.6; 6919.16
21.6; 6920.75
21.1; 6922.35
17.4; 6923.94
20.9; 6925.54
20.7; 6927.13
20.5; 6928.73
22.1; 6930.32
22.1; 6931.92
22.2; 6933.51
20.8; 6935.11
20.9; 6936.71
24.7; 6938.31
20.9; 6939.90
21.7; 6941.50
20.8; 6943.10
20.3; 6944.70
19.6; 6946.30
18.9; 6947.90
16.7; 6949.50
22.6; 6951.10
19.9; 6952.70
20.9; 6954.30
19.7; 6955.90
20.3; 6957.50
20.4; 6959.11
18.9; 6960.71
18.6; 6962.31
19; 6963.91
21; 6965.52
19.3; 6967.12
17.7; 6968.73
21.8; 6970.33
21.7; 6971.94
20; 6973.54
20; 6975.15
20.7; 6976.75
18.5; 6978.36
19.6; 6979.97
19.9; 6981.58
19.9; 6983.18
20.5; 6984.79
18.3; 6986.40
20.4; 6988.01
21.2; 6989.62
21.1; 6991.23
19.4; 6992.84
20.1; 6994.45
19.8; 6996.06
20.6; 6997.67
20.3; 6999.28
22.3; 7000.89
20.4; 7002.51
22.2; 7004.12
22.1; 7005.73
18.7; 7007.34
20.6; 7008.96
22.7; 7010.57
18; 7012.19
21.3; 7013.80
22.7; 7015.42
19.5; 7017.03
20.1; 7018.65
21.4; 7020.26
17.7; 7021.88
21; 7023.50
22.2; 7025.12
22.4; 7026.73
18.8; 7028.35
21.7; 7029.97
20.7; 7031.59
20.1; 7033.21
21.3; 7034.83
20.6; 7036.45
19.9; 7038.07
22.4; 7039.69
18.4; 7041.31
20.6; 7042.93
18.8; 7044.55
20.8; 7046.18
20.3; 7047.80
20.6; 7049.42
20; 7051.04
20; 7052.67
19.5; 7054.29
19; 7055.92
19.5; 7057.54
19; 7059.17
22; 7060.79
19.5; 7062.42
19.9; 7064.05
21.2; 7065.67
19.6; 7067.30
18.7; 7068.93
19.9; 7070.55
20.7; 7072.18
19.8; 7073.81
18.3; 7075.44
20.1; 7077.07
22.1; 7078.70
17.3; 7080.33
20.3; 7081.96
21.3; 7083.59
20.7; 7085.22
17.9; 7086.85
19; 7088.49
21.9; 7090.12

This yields 20.3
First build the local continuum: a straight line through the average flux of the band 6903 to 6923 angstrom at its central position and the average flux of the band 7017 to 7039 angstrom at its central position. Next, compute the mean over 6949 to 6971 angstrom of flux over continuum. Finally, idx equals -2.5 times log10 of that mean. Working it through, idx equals 0.08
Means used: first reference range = 21.8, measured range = 19.8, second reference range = 20.6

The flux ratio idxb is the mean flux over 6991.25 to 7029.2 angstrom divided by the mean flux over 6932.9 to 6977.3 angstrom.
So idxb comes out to 1.01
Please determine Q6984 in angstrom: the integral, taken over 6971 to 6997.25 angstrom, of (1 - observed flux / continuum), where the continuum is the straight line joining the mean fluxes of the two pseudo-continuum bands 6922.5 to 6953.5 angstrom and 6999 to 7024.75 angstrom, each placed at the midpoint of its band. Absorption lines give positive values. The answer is 0.8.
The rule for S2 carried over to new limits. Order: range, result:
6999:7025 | 20.7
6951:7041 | 20.4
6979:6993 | 20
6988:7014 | 20.7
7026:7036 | 20.8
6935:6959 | 20.6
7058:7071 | 20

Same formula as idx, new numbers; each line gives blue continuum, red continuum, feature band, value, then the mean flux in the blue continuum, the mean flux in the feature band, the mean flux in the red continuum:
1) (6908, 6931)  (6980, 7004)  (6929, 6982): 0.02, 21.1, 20.4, 20.3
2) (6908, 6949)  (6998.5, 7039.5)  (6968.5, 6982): 0.05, 21.1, 20.1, 20.8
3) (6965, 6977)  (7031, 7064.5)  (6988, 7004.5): -0.03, 20.2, 20.7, 20.1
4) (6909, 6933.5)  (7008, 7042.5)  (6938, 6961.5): 0.04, 21.2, 20.3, 20.6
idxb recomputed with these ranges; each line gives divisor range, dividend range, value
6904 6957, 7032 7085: 0.95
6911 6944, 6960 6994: 0.93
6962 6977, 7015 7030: 1.03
